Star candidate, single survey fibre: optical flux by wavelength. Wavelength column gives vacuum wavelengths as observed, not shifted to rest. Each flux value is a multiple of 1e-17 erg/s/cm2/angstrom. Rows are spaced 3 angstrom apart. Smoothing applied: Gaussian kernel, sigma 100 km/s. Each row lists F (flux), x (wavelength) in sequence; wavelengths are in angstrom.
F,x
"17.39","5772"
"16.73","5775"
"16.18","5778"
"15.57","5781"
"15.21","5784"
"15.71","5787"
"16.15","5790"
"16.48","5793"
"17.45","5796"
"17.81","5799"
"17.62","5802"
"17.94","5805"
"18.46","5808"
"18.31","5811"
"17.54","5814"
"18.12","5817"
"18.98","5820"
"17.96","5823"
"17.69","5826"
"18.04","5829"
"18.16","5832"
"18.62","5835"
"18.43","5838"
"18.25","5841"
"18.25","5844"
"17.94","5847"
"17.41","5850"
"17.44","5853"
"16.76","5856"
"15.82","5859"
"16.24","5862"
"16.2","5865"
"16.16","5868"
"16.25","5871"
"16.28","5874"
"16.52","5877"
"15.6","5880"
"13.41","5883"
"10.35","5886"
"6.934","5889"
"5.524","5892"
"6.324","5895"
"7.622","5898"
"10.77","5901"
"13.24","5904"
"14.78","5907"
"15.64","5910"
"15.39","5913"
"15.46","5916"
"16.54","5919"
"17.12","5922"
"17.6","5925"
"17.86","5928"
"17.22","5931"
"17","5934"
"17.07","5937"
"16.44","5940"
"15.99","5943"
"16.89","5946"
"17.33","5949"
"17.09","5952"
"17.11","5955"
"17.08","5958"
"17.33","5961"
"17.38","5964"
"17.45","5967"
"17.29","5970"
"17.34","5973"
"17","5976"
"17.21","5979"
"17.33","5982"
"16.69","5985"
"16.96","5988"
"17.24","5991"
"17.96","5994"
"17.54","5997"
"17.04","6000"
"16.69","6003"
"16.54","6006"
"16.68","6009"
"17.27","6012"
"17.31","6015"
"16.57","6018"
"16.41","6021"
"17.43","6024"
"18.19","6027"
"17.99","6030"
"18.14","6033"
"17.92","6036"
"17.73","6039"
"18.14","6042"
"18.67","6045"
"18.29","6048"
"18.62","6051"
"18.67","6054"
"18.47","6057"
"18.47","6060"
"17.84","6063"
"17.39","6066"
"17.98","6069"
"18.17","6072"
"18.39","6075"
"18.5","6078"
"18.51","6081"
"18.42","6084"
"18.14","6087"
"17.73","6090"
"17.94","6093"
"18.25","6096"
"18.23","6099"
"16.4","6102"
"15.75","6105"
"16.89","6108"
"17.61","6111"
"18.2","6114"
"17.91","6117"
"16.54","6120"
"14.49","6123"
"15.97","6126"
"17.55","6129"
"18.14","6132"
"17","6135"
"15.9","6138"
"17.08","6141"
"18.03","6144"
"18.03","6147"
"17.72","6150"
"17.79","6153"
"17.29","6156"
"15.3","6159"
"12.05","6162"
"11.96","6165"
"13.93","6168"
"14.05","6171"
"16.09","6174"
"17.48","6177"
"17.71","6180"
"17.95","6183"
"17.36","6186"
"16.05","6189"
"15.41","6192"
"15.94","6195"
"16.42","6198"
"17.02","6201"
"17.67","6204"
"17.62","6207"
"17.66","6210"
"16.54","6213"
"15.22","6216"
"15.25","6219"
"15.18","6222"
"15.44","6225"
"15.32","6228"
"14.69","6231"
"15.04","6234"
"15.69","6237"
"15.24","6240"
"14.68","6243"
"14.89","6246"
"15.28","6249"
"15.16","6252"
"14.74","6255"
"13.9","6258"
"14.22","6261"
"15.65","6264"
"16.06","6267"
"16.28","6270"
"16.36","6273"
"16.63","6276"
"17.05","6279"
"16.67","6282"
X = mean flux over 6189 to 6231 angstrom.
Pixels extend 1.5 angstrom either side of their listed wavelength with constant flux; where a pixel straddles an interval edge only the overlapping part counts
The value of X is 16.1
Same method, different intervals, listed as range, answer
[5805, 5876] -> 17.5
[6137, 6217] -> 16.4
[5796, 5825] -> 18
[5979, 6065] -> 17.6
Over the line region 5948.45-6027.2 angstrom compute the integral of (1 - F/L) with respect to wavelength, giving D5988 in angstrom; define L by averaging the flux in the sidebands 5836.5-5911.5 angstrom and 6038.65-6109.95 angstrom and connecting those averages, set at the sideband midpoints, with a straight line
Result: -3.6 angstrom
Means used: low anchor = 14.3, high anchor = 18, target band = 17.1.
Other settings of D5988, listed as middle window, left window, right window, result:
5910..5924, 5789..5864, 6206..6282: 0.9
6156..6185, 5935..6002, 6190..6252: 1.3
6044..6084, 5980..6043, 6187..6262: -3.3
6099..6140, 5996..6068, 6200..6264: -0.3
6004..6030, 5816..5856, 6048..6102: 1.5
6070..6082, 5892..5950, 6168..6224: -2.0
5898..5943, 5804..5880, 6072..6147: 4.8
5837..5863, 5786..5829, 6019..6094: 0.4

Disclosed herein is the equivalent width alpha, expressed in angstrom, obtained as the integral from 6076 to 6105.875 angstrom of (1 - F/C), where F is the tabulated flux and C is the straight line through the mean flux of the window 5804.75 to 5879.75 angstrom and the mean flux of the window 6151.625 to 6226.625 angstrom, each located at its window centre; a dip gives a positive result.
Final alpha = -2.57 angstrom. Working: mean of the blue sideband 17.5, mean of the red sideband 16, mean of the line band 17.8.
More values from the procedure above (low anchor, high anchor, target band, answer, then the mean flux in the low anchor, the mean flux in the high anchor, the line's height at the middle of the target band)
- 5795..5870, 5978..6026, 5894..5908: 5.5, 17.7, 17.1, 17.4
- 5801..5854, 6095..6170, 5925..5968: 0.9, 18.1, 16.5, 17.5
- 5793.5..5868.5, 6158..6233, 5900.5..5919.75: 2.9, 17.7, 15.8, 17.3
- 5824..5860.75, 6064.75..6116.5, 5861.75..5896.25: 9.4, 17.7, 17.8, 17.7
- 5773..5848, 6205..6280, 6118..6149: -1.6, 17.5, 15.6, 16.1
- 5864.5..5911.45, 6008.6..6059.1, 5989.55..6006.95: -0.7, 12.5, 17.8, 16.5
